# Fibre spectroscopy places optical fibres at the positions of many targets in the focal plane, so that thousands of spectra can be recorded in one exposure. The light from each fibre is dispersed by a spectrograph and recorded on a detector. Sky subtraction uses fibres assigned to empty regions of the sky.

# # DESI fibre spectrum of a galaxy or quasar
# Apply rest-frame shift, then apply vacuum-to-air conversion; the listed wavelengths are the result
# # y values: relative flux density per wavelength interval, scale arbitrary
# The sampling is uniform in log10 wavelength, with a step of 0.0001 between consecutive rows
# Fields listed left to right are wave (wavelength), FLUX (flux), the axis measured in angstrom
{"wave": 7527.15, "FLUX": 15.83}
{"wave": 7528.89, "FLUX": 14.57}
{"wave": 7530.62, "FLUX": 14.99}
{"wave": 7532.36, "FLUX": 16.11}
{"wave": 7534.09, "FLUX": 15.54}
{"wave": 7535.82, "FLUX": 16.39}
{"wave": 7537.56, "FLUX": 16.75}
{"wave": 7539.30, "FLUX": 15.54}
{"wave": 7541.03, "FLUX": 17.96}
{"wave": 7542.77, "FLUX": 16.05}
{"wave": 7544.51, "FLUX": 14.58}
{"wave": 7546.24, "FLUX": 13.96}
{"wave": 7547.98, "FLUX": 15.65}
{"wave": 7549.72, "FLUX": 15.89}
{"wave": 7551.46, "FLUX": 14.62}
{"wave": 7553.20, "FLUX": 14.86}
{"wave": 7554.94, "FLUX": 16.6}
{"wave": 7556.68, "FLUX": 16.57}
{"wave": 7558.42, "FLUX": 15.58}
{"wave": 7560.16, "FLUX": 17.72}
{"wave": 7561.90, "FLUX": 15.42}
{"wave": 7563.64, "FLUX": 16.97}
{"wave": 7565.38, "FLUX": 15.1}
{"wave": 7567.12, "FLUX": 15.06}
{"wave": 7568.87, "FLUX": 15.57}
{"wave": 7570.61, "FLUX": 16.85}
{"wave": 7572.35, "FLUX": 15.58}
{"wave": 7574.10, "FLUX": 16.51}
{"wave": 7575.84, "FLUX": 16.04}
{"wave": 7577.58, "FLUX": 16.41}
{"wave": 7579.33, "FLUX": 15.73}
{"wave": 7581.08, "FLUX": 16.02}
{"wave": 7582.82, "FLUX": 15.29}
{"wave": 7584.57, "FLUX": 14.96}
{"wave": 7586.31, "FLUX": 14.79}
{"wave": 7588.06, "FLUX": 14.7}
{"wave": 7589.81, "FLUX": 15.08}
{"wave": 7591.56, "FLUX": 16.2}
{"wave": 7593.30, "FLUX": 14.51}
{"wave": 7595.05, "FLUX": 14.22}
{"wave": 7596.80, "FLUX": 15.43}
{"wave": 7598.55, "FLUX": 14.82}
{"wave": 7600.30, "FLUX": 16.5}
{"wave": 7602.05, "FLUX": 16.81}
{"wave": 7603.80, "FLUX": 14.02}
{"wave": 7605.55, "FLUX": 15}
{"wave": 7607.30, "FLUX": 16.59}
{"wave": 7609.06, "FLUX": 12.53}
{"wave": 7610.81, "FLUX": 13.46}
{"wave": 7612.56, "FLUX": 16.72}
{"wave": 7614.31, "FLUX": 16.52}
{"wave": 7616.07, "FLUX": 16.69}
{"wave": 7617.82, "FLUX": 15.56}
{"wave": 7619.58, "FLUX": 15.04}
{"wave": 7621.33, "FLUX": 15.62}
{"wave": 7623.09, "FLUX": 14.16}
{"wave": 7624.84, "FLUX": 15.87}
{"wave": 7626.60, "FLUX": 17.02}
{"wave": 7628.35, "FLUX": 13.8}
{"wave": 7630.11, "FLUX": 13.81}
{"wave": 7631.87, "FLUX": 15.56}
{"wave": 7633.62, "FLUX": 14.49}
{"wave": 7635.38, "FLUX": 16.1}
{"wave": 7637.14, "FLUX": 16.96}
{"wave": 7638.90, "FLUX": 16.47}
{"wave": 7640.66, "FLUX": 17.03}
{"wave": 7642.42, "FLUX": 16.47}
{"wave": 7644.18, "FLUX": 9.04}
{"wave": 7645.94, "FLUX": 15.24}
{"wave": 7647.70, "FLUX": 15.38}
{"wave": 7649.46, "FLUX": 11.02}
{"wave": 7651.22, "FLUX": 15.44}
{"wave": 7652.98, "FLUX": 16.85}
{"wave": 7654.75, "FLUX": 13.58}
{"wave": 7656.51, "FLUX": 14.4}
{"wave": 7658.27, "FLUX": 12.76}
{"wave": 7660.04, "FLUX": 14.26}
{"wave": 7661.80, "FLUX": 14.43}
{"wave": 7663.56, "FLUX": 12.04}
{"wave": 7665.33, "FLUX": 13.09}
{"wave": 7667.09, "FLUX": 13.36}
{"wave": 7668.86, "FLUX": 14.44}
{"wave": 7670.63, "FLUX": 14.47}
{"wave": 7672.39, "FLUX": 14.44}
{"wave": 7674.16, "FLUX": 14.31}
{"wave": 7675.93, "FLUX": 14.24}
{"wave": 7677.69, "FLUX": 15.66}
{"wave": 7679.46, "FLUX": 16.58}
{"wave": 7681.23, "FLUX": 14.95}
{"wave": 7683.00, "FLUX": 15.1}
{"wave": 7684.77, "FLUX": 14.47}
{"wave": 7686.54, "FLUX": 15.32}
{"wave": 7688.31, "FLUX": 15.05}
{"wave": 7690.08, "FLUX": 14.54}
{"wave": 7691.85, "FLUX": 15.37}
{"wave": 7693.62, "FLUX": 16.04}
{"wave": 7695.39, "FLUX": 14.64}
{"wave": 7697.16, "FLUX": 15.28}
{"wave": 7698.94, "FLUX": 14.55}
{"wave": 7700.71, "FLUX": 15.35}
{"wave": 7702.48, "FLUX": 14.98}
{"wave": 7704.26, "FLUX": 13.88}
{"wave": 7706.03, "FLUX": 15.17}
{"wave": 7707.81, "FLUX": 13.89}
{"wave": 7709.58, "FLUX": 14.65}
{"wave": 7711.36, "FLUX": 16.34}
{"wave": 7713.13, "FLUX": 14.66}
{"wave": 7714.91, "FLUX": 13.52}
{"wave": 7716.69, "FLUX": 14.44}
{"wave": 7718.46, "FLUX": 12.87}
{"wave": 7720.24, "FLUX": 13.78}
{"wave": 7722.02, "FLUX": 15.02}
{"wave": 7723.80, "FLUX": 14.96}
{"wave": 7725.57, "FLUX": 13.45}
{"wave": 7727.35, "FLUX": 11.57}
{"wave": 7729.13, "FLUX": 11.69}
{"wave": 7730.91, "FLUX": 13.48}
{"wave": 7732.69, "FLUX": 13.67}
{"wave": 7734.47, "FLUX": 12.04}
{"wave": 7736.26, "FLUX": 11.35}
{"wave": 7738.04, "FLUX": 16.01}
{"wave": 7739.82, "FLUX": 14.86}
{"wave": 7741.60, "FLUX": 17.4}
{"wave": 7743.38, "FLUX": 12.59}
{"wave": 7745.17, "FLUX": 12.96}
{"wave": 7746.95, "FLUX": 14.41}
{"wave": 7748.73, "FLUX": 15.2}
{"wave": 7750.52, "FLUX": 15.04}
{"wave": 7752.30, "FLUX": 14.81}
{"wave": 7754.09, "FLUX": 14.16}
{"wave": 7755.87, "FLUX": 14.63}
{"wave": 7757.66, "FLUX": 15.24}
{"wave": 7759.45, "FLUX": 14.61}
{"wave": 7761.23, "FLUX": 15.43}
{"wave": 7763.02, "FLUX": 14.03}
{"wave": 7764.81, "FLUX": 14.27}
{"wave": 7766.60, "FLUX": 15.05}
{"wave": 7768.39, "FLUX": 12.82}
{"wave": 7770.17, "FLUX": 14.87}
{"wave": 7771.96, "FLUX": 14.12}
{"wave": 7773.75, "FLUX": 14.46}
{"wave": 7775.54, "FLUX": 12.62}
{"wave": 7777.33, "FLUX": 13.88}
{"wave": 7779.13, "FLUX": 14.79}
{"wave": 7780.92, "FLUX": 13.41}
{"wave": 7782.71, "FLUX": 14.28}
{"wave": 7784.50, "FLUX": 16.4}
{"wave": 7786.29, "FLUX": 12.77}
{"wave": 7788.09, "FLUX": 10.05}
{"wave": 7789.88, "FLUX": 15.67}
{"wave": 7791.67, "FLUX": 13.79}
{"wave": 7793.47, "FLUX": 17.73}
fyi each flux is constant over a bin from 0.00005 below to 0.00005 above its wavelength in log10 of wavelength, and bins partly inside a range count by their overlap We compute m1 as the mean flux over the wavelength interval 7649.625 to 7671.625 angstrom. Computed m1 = 14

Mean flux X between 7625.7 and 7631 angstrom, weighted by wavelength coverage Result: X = 14.9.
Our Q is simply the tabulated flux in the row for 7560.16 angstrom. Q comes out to 17.72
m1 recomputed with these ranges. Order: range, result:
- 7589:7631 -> 15.2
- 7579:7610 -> 15.2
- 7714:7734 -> 13.5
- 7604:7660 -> 15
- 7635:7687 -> 14.6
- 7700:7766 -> 14.2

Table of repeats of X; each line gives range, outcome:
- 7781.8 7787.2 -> 14.5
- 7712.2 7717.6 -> 14.2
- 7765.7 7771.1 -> 14.3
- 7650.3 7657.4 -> 15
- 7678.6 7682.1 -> 15.8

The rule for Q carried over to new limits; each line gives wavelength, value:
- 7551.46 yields 14.62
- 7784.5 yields 16.4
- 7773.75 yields 14.46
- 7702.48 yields 14.98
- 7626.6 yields 17.02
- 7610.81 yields 13.46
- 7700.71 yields 15.35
